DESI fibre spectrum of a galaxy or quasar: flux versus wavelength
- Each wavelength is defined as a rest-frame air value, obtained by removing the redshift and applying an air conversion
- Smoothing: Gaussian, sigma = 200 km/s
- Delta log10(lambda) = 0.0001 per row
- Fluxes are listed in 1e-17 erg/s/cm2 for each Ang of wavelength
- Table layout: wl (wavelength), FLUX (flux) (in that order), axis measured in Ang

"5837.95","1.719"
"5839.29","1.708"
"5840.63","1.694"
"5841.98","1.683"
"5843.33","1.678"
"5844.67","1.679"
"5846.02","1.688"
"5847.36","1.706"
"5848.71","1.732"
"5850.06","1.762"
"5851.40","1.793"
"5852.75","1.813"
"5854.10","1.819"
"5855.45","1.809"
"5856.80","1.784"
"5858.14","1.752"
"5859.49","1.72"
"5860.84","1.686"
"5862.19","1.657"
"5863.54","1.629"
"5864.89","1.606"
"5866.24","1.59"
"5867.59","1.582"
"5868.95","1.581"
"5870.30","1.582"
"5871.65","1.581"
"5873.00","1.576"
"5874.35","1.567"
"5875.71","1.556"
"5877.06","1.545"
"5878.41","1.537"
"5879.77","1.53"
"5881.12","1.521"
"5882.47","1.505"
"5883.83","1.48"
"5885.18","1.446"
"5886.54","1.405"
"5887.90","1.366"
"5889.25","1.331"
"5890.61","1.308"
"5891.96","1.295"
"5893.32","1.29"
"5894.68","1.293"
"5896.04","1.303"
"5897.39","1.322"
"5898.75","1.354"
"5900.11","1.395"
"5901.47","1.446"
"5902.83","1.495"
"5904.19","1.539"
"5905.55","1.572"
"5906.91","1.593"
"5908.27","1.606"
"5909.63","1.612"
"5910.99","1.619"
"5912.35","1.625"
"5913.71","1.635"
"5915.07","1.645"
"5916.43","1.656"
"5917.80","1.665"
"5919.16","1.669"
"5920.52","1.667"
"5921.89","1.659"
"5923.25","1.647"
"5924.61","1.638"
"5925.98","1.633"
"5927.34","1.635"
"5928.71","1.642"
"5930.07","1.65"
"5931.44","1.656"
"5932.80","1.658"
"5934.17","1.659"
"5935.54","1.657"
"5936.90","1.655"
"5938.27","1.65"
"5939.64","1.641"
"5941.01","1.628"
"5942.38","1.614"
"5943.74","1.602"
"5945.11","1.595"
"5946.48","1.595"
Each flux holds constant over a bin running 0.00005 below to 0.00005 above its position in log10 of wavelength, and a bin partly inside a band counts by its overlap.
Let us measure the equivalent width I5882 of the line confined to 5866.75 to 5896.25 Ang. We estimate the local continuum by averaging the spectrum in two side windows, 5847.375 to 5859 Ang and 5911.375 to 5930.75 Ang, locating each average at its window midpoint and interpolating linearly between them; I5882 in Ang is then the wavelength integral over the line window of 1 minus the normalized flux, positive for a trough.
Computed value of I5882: 4.4 Ang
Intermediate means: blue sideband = 1.78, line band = 1.47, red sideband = 1.65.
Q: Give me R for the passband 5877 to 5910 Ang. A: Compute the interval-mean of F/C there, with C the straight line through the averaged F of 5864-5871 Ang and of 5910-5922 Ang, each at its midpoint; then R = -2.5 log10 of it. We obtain 0.13 mag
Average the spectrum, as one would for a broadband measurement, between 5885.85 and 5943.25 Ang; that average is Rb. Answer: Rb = 1.55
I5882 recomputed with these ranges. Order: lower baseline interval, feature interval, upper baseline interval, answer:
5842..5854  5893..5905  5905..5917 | 1.9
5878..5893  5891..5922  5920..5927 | 0.7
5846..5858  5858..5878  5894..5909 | 0.7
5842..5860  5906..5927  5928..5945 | 0.4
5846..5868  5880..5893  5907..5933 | 2.1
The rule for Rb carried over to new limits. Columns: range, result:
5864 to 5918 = 1.5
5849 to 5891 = 1.6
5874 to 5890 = 1.48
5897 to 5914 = 1.52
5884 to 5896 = 1.35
